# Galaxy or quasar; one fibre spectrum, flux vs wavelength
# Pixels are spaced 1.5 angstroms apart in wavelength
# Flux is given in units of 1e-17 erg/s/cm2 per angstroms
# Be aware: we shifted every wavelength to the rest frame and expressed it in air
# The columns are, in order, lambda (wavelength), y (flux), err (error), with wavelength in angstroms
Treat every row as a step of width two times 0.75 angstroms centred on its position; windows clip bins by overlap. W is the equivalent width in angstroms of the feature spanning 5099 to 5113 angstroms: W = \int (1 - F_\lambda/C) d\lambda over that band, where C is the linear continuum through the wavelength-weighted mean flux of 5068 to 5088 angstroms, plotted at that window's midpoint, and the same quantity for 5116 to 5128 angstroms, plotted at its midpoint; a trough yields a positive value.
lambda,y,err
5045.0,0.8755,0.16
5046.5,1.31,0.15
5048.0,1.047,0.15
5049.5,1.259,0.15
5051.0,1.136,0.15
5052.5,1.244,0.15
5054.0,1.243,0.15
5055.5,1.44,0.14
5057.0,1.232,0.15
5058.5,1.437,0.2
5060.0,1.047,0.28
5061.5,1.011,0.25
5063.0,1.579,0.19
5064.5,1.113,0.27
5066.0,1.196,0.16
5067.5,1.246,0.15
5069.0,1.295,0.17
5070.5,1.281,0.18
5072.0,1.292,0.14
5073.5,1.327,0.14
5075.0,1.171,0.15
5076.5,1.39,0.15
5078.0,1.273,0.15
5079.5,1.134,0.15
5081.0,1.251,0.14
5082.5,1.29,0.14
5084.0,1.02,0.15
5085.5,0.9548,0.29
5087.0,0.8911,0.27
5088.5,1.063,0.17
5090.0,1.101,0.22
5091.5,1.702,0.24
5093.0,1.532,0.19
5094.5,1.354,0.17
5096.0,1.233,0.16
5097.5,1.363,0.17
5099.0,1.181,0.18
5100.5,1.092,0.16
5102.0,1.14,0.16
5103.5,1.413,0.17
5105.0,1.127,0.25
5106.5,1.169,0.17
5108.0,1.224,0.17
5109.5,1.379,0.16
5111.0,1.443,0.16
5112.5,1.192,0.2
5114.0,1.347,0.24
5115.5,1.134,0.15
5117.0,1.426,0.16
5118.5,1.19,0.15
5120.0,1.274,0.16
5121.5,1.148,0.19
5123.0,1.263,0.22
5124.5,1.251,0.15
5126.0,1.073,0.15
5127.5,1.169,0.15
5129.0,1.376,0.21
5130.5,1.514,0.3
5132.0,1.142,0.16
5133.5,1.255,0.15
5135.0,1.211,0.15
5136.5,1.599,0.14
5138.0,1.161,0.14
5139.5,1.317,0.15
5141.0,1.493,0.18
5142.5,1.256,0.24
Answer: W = -0.3 angstroms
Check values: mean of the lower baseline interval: 1.2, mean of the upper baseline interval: 1.22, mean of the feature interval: 1.24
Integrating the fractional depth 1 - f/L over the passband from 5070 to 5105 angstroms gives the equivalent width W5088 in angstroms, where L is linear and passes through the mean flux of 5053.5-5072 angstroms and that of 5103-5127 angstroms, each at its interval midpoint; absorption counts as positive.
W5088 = 0.62 angstroms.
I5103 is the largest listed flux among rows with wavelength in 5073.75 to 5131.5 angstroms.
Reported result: 1.702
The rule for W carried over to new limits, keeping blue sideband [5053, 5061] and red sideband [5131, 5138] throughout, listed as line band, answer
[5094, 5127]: 1.1 angstroms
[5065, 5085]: 0.6 angstroms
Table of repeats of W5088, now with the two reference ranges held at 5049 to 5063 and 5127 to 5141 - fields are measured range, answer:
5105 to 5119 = 0.3 angstroms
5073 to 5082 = 0.1 angstroms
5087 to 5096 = -0.2 angstroms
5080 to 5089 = 1.4 angstroms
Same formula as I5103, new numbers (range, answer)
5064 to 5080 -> 1.39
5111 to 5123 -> 1.443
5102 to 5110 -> 1.413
